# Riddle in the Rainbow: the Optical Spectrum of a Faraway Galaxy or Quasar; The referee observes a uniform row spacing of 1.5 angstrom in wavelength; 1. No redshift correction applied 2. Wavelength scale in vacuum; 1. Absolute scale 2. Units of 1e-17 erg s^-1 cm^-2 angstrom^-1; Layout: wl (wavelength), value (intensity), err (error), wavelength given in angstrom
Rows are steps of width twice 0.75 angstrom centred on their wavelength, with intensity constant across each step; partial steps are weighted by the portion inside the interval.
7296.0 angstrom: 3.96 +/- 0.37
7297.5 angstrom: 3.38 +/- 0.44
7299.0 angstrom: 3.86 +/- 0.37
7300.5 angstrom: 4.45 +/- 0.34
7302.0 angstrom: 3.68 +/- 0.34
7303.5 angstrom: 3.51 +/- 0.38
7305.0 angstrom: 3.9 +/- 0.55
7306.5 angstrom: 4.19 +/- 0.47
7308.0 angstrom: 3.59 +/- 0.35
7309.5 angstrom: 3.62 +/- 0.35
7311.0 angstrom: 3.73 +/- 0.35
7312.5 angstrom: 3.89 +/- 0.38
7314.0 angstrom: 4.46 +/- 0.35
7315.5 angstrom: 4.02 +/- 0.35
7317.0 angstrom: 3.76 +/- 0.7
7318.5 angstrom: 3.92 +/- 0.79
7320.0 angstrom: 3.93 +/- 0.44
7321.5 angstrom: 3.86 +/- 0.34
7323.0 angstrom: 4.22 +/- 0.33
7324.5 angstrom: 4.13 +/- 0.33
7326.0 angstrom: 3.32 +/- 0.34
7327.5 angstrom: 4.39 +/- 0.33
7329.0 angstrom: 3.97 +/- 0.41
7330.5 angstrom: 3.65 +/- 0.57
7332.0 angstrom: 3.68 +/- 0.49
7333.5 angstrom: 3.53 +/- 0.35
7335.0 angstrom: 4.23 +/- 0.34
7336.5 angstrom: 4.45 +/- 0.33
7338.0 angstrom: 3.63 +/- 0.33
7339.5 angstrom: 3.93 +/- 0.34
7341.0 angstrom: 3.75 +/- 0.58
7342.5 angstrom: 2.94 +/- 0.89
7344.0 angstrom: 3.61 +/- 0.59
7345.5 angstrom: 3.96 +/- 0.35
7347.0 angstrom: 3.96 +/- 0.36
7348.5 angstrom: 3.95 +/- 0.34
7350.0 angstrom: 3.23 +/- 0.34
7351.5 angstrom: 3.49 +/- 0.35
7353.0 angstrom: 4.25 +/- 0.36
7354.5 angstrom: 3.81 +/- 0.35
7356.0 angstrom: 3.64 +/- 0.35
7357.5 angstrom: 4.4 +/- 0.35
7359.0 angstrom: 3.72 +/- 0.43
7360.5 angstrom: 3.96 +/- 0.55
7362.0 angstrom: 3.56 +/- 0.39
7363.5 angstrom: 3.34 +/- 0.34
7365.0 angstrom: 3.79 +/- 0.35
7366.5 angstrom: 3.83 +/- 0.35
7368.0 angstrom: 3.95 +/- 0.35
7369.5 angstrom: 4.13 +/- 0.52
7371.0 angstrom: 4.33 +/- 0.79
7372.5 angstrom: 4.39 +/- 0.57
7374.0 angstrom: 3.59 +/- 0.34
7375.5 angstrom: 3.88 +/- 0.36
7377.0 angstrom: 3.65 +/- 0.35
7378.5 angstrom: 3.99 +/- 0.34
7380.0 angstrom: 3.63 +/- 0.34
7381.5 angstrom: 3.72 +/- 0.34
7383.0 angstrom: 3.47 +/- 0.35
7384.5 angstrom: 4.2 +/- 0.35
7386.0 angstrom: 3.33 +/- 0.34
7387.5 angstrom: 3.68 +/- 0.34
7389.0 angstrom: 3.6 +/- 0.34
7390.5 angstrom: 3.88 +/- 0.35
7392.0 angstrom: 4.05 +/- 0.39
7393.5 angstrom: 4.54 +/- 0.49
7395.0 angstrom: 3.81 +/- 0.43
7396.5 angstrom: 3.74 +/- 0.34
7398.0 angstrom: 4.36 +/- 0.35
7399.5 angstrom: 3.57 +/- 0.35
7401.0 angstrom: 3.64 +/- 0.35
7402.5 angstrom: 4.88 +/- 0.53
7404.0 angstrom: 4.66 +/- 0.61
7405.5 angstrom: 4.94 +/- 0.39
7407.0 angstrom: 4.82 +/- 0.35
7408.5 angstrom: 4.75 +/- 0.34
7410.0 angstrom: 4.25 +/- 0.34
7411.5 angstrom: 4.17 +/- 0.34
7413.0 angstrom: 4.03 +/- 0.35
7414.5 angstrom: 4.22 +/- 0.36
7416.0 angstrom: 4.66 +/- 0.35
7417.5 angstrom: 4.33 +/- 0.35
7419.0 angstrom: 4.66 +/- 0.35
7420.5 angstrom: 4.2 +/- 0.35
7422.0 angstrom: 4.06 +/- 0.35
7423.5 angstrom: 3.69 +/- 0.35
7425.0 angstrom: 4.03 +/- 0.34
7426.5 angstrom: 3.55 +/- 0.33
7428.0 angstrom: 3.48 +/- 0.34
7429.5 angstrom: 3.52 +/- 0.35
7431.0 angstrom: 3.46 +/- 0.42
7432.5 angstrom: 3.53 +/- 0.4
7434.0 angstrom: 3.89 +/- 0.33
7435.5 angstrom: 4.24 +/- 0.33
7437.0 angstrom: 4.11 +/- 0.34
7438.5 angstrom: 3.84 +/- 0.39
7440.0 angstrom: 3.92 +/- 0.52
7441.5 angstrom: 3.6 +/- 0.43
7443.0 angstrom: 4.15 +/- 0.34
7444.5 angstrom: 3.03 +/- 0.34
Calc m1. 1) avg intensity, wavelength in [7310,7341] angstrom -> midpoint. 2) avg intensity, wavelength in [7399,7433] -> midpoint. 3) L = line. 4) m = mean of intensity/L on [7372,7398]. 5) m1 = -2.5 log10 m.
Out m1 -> 0.06 mag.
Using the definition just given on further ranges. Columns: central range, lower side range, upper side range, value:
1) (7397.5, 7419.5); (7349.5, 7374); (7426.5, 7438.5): -0.16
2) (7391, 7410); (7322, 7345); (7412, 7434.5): -0.10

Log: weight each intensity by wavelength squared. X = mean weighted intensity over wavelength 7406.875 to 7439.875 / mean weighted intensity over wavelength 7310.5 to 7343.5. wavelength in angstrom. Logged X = 1.1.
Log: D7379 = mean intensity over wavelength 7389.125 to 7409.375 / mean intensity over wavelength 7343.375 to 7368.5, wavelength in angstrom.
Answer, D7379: 1.1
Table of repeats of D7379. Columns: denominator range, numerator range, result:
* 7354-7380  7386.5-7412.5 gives 1.08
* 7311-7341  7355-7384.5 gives 0.98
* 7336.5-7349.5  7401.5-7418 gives 1.20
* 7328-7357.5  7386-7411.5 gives 1.10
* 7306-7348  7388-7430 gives 1.07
